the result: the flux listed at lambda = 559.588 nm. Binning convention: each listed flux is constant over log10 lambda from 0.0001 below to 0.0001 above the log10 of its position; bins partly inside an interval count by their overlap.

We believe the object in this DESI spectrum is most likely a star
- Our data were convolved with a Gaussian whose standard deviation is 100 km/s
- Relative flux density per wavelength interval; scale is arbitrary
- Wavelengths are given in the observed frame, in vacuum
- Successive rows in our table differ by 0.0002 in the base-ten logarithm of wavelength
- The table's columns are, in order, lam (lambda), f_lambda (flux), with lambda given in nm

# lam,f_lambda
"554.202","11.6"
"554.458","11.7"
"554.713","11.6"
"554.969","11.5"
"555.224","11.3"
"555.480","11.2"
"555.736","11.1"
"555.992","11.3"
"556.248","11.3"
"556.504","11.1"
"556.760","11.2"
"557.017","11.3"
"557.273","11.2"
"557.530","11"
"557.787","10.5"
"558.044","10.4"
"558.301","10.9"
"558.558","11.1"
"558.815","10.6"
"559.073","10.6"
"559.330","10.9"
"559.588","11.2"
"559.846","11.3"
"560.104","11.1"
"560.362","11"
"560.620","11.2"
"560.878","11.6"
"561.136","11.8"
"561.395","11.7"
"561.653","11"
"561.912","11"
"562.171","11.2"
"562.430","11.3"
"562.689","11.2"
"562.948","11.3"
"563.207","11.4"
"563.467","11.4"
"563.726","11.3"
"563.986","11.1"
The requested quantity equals 11.2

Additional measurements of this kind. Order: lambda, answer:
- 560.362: 11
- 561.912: 11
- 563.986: 11.1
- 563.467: 11.4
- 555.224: 11.3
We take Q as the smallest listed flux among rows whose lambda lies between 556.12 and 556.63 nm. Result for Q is 11.1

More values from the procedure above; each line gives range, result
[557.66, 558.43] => 10.4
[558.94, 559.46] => 10.6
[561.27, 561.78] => 11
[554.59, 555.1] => 11.5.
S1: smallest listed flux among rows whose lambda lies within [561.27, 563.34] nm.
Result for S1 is 11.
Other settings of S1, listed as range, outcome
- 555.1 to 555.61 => 11.2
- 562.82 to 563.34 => 11.3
